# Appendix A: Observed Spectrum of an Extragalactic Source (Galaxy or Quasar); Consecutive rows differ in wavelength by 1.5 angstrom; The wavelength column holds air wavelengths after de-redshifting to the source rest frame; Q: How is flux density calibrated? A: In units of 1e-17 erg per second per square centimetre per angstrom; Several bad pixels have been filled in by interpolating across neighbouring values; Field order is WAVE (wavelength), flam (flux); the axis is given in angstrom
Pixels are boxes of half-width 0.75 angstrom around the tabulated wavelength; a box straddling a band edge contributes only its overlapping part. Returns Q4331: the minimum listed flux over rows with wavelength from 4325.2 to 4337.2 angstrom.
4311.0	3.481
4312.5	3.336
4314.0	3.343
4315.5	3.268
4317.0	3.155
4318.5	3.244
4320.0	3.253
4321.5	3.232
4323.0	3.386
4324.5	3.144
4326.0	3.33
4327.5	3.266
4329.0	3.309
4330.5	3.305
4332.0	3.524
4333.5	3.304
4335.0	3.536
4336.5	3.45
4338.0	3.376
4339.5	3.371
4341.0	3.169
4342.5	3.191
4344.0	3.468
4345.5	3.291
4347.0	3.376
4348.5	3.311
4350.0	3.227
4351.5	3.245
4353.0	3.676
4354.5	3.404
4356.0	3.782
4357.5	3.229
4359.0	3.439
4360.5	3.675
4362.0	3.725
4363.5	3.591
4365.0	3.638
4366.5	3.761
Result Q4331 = 3.266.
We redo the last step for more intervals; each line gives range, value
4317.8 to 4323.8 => 3.232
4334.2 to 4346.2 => 3.169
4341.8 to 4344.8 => 3.191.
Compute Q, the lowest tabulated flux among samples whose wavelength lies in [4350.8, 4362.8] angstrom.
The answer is 3.229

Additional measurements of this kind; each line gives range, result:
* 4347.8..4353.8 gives 3.227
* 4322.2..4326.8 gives 3.144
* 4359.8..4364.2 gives 3.591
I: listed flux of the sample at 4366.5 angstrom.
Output 3.761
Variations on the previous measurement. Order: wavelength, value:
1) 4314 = 3.343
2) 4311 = 3.481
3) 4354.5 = 3.404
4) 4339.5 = 3.371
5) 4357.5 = 3.229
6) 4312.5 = 3.336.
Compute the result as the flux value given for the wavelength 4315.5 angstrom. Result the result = 3.268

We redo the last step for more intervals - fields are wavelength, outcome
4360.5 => 3.675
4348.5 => 3.311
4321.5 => 3.232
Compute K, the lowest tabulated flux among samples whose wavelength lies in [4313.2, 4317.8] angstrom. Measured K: 3.155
